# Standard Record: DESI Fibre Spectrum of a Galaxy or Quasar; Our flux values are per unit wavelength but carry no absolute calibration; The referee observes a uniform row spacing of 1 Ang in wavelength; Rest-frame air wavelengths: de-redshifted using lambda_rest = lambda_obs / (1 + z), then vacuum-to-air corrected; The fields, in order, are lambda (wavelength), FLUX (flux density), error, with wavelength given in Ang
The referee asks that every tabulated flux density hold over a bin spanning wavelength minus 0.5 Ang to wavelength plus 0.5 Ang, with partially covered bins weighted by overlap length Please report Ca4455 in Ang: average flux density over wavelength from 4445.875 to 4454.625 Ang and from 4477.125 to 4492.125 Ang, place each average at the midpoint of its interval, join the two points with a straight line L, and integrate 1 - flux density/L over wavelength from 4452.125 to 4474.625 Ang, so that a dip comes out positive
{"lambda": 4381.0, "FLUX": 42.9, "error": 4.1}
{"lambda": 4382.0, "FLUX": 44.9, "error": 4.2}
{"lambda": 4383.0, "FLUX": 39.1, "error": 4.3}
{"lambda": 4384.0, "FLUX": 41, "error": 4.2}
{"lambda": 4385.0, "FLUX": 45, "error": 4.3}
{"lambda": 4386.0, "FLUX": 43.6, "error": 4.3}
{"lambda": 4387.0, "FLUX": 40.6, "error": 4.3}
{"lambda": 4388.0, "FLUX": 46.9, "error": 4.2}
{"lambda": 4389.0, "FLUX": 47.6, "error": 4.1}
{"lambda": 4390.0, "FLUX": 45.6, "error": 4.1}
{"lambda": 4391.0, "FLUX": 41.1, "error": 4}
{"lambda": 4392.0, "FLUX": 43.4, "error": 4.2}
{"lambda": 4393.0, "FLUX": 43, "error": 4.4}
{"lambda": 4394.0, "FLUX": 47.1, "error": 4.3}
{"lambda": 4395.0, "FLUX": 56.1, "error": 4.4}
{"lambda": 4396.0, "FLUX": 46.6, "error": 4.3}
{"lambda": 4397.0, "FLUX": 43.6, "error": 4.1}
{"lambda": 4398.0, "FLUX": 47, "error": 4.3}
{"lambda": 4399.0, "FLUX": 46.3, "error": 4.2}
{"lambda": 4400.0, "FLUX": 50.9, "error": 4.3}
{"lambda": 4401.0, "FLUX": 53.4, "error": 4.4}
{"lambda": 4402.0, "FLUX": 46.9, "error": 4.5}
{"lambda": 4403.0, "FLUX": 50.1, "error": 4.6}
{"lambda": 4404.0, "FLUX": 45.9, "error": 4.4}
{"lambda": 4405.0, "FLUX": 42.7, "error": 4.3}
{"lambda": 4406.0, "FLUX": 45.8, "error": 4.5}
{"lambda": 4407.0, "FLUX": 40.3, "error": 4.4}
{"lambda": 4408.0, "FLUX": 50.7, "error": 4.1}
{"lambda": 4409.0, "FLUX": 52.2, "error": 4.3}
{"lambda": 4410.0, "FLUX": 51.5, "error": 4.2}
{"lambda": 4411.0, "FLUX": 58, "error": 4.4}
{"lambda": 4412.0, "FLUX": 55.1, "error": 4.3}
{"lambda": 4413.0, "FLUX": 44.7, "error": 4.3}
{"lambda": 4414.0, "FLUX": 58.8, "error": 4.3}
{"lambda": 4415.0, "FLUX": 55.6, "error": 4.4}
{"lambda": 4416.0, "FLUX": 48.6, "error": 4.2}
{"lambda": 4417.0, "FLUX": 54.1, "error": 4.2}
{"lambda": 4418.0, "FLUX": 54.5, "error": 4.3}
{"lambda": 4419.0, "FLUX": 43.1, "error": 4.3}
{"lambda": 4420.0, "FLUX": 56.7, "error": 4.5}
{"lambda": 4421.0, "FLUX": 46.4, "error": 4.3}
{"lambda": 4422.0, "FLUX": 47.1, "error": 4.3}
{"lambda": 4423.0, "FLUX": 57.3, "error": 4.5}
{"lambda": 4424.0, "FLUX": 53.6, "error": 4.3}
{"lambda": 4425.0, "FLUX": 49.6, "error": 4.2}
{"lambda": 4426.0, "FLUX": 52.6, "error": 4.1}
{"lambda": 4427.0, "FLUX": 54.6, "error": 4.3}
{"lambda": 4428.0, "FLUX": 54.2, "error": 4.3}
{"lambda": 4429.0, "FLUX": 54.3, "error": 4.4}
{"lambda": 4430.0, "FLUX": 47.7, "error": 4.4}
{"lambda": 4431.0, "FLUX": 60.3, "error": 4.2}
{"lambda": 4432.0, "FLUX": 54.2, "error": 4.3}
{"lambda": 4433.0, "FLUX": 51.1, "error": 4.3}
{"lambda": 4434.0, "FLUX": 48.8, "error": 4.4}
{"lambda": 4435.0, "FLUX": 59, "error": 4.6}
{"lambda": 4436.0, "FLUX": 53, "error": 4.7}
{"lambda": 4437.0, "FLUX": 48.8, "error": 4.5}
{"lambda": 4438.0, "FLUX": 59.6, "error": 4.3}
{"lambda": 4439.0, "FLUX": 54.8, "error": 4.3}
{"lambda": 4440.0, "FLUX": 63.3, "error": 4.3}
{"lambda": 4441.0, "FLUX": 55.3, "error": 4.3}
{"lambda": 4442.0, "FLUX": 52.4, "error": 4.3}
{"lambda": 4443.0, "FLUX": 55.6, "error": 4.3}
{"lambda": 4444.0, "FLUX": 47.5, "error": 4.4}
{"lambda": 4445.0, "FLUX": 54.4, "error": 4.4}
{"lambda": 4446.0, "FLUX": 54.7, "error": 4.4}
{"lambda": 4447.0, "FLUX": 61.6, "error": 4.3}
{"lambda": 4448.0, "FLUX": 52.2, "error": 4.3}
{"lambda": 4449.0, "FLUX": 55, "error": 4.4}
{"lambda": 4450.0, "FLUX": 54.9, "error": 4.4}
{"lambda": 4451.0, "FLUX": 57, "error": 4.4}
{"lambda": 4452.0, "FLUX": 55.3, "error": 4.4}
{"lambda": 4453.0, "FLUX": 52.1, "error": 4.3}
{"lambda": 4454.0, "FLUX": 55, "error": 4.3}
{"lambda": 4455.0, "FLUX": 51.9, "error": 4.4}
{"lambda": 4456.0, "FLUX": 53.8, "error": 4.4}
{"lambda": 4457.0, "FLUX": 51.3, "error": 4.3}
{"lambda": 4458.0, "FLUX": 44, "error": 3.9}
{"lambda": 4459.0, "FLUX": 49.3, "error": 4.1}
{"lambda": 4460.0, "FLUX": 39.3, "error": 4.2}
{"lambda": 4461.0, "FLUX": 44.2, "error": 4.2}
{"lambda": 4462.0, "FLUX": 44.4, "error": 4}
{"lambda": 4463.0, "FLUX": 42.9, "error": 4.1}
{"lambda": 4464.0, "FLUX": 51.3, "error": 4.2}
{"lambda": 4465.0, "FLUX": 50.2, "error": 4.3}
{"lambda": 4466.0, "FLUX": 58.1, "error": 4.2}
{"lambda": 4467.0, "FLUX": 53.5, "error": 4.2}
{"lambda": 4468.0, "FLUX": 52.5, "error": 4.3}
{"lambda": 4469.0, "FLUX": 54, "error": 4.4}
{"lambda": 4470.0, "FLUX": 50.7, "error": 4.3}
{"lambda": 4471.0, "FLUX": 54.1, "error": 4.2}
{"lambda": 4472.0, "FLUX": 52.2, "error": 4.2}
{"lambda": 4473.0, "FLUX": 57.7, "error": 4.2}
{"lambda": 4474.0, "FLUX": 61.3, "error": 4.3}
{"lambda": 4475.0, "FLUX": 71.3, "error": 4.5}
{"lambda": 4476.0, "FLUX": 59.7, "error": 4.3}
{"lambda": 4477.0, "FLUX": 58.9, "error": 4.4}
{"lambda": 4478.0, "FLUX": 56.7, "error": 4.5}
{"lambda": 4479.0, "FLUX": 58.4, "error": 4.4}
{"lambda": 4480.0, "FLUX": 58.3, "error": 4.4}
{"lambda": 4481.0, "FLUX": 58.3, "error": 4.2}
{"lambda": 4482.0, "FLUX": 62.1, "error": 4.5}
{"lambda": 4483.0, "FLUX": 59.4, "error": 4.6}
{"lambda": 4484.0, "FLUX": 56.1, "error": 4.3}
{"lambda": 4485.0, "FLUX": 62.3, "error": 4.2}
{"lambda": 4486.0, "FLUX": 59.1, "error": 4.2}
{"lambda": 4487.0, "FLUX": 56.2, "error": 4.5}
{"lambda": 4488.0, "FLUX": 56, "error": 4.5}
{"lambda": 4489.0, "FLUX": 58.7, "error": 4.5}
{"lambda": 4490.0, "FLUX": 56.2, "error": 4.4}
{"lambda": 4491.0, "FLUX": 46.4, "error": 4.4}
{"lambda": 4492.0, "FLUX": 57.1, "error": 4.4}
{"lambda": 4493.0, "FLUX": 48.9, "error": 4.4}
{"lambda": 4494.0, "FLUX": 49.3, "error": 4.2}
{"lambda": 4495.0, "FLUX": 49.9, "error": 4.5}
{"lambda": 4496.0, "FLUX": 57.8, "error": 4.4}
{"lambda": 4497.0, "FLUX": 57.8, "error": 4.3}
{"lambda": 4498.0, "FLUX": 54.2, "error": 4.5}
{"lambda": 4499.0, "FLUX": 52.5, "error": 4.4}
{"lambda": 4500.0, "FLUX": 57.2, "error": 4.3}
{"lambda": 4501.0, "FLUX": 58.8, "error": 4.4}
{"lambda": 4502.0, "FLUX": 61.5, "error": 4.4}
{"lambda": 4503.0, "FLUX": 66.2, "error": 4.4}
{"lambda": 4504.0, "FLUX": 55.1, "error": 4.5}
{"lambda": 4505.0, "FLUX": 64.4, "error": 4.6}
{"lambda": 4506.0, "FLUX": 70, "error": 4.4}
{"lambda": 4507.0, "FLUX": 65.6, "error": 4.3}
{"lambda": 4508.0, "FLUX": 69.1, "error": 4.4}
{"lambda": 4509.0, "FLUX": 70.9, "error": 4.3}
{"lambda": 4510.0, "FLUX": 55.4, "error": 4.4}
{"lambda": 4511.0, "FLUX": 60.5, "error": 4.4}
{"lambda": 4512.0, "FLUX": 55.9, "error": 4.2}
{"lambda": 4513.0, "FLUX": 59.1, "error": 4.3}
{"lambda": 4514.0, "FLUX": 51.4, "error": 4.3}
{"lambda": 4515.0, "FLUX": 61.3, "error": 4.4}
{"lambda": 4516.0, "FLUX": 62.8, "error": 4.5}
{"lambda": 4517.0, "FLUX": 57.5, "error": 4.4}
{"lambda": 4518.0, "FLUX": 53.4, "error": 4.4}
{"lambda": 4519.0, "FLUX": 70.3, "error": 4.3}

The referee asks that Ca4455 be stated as 2.0 Ang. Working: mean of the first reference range 55.3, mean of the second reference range 57.5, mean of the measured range 51.3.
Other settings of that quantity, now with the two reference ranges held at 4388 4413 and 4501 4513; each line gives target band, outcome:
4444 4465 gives 1.6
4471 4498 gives 1.1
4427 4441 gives -0.5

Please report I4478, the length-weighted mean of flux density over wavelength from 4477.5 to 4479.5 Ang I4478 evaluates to 57.5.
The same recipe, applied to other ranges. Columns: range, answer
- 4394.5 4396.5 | 51.4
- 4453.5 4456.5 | 53.6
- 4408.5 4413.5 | 52.3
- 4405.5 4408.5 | 45.6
